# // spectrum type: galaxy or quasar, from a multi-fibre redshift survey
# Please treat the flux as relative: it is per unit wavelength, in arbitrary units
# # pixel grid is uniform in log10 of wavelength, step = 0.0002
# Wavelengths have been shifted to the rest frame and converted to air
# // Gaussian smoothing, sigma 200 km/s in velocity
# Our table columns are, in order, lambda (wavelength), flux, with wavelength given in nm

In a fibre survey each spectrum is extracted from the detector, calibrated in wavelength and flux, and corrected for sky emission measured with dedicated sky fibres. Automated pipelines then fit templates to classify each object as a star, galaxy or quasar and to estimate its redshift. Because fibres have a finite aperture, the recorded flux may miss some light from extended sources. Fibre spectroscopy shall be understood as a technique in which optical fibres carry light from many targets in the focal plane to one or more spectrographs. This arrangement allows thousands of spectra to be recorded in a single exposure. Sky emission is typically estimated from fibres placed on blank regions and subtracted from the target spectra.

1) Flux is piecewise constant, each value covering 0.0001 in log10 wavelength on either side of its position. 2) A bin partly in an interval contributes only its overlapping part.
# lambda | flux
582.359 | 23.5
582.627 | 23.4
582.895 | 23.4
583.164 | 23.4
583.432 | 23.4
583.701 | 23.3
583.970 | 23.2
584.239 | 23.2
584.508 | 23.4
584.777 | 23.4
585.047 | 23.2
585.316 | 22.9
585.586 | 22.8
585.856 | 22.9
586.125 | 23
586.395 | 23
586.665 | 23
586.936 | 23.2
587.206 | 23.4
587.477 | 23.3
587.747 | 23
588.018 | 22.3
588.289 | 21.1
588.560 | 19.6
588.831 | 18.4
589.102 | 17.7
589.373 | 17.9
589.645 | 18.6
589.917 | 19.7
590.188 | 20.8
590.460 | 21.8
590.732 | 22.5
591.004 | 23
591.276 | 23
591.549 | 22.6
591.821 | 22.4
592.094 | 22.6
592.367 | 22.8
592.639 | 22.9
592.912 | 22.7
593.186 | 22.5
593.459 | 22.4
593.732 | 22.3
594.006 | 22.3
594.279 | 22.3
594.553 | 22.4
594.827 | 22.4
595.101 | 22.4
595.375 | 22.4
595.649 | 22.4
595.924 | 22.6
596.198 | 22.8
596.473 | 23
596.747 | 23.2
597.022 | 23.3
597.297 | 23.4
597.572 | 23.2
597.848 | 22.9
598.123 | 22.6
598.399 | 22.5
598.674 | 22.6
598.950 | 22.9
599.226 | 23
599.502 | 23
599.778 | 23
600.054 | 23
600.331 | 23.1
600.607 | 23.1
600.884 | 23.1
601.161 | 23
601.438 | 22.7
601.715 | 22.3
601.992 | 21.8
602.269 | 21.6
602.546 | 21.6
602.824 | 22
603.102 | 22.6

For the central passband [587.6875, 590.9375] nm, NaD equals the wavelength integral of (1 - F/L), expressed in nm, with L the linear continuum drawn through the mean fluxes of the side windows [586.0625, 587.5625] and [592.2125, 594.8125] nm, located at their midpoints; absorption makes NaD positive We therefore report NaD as 0.372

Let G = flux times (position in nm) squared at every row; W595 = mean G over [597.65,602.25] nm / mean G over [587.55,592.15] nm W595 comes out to 1.1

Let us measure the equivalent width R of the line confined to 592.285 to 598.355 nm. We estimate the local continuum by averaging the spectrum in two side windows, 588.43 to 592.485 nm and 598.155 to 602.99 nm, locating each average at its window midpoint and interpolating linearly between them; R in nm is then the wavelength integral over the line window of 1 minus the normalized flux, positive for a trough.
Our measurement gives -0.273 nm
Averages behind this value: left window 20.9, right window 22.6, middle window 22.7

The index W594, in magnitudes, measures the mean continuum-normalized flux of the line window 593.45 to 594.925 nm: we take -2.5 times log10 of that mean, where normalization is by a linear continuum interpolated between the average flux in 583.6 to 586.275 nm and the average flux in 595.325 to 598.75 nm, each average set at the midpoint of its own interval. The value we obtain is 0.03 mag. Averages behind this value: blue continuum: 23.1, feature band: 22.3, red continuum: 22.9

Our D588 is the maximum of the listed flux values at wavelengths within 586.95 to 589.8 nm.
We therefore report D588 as 23.4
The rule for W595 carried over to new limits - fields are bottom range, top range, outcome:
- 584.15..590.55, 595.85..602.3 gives 1.09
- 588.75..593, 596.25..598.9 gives 1.11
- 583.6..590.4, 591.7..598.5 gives 1.07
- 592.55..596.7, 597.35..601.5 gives 1.03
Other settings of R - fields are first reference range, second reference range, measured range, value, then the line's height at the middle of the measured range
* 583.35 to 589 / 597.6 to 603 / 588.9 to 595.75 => 0.26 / 22.6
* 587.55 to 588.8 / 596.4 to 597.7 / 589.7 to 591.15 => 0.03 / 21.8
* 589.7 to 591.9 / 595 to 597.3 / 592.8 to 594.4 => 0.00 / 22.4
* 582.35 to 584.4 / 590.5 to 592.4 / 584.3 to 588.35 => 0.02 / 23.1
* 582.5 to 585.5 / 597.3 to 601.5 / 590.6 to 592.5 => 0.03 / 23.1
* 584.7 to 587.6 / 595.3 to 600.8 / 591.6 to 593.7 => 0.04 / 23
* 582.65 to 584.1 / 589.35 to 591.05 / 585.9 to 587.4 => -0.07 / 22.1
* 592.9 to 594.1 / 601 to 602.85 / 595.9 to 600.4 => -0.14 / 22.3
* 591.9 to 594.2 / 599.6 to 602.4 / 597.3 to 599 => -0.01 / 22.6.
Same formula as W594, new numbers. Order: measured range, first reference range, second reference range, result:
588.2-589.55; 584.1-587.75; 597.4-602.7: 0.22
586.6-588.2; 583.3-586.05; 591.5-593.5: 0.00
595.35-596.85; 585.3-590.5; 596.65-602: -0.01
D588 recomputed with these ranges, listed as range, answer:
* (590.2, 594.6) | 23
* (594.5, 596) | 22.6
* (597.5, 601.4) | 23.2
